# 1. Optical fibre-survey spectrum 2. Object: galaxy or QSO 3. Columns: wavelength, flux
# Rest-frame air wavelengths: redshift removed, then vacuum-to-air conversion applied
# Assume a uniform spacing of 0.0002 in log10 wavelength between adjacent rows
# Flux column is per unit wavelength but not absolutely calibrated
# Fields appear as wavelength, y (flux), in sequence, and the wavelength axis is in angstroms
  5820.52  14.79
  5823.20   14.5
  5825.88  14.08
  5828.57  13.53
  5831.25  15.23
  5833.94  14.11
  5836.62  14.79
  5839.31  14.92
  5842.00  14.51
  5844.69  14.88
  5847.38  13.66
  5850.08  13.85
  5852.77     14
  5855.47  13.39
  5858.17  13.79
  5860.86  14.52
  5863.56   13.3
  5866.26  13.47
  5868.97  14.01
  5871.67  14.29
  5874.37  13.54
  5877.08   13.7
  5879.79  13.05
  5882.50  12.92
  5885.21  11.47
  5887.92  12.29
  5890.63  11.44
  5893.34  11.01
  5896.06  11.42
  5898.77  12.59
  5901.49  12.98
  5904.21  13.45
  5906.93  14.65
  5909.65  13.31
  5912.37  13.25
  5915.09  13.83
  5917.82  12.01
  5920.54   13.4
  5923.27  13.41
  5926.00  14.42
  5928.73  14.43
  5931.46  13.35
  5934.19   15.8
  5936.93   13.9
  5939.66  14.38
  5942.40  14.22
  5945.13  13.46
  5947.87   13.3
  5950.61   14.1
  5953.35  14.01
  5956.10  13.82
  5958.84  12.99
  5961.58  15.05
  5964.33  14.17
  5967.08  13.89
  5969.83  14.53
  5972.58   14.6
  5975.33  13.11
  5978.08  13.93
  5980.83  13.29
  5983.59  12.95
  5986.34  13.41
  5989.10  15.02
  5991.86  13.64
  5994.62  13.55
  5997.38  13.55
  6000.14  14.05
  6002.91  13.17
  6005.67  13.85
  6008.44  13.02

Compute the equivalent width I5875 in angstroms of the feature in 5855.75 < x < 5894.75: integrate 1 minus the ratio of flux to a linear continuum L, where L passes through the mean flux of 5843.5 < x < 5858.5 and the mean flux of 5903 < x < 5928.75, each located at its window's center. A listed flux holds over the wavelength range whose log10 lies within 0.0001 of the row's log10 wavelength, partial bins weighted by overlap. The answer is 2.1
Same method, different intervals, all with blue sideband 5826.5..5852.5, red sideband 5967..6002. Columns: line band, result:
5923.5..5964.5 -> -0.3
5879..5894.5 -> 2.4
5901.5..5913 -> 0.4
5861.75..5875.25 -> 0.5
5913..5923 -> 0.7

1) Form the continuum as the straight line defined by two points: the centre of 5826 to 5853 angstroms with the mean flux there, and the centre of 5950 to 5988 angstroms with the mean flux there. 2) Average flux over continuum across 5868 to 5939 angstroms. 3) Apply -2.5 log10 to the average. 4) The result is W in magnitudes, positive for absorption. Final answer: 0.07 mag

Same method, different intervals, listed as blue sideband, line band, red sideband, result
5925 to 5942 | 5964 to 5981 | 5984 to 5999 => 0.001 mag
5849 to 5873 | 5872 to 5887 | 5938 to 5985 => 0.068 mag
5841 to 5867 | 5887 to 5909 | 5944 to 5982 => 0.116 mag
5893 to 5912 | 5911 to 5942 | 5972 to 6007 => -0.059 mag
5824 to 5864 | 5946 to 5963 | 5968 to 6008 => -0.001 mag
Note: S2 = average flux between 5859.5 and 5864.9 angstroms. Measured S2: 13.9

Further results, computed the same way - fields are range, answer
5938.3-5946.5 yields 14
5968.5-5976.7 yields 14.1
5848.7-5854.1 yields 13.9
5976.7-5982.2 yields 13.6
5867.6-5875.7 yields 13.9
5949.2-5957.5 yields 14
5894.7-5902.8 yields 12.3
